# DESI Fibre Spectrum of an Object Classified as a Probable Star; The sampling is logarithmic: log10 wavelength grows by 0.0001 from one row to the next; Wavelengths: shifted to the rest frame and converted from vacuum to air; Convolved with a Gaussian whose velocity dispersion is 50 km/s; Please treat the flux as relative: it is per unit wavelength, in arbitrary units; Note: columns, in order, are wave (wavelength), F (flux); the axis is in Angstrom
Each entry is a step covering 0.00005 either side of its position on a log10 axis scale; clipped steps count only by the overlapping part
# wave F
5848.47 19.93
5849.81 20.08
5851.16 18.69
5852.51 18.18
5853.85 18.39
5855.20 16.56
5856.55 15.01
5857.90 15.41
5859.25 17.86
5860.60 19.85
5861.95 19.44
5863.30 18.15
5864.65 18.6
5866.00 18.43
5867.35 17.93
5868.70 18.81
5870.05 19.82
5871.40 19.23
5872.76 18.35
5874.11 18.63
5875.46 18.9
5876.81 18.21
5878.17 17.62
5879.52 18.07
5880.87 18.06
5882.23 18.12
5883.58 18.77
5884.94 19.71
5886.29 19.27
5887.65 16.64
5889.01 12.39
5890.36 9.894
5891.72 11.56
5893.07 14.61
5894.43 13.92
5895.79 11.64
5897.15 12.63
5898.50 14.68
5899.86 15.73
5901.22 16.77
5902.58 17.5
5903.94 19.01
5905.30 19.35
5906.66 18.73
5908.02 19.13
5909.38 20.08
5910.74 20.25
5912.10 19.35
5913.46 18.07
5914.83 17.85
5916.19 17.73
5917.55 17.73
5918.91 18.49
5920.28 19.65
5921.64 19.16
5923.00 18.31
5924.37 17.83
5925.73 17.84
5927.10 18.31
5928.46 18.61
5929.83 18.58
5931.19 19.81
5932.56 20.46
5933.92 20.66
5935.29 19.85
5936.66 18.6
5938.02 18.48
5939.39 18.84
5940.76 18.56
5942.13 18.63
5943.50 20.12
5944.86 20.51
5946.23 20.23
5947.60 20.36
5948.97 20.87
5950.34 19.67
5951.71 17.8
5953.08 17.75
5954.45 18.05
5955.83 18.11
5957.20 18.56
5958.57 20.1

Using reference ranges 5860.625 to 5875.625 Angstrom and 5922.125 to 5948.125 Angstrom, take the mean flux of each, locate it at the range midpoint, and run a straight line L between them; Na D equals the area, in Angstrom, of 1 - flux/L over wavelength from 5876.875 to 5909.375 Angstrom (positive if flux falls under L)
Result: 4.4 Angstrom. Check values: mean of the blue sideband 18.8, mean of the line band 16.4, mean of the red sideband 19.2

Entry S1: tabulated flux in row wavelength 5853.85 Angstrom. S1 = 18.39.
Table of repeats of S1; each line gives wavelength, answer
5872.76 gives 18.35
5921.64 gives 19.16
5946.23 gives 20.23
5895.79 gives 11.64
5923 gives 18.31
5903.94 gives 19.01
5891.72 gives 11.56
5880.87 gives 18.06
